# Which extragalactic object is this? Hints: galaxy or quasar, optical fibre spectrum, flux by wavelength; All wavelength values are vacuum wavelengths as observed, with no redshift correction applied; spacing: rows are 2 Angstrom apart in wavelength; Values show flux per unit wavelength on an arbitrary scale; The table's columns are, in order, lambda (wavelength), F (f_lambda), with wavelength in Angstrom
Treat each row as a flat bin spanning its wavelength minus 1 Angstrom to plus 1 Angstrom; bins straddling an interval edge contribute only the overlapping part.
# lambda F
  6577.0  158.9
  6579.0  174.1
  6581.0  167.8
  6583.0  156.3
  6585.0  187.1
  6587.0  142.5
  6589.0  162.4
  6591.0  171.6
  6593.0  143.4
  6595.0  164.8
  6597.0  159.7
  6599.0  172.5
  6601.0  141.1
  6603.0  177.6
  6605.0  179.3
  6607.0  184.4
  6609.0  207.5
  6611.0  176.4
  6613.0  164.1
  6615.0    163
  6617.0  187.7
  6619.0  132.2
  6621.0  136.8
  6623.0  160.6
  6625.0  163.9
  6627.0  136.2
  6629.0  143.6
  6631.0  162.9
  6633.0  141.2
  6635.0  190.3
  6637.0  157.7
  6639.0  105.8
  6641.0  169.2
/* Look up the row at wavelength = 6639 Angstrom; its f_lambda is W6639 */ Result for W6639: 105.8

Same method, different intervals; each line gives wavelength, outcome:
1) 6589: 162.4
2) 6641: 169.2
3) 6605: 179.3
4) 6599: 172.5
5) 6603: 177.6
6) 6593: 143.4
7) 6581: 167.8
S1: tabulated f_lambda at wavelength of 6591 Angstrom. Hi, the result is 171.6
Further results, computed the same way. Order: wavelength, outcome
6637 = 157.7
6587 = 142.5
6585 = 187.1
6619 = 132.2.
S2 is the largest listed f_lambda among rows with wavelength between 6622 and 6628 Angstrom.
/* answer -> 163.9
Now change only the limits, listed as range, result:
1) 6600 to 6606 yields 179.3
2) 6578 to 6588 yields 187.1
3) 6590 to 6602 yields 172.5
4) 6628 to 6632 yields 162.9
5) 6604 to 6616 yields 207.5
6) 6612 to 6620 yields 187.7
